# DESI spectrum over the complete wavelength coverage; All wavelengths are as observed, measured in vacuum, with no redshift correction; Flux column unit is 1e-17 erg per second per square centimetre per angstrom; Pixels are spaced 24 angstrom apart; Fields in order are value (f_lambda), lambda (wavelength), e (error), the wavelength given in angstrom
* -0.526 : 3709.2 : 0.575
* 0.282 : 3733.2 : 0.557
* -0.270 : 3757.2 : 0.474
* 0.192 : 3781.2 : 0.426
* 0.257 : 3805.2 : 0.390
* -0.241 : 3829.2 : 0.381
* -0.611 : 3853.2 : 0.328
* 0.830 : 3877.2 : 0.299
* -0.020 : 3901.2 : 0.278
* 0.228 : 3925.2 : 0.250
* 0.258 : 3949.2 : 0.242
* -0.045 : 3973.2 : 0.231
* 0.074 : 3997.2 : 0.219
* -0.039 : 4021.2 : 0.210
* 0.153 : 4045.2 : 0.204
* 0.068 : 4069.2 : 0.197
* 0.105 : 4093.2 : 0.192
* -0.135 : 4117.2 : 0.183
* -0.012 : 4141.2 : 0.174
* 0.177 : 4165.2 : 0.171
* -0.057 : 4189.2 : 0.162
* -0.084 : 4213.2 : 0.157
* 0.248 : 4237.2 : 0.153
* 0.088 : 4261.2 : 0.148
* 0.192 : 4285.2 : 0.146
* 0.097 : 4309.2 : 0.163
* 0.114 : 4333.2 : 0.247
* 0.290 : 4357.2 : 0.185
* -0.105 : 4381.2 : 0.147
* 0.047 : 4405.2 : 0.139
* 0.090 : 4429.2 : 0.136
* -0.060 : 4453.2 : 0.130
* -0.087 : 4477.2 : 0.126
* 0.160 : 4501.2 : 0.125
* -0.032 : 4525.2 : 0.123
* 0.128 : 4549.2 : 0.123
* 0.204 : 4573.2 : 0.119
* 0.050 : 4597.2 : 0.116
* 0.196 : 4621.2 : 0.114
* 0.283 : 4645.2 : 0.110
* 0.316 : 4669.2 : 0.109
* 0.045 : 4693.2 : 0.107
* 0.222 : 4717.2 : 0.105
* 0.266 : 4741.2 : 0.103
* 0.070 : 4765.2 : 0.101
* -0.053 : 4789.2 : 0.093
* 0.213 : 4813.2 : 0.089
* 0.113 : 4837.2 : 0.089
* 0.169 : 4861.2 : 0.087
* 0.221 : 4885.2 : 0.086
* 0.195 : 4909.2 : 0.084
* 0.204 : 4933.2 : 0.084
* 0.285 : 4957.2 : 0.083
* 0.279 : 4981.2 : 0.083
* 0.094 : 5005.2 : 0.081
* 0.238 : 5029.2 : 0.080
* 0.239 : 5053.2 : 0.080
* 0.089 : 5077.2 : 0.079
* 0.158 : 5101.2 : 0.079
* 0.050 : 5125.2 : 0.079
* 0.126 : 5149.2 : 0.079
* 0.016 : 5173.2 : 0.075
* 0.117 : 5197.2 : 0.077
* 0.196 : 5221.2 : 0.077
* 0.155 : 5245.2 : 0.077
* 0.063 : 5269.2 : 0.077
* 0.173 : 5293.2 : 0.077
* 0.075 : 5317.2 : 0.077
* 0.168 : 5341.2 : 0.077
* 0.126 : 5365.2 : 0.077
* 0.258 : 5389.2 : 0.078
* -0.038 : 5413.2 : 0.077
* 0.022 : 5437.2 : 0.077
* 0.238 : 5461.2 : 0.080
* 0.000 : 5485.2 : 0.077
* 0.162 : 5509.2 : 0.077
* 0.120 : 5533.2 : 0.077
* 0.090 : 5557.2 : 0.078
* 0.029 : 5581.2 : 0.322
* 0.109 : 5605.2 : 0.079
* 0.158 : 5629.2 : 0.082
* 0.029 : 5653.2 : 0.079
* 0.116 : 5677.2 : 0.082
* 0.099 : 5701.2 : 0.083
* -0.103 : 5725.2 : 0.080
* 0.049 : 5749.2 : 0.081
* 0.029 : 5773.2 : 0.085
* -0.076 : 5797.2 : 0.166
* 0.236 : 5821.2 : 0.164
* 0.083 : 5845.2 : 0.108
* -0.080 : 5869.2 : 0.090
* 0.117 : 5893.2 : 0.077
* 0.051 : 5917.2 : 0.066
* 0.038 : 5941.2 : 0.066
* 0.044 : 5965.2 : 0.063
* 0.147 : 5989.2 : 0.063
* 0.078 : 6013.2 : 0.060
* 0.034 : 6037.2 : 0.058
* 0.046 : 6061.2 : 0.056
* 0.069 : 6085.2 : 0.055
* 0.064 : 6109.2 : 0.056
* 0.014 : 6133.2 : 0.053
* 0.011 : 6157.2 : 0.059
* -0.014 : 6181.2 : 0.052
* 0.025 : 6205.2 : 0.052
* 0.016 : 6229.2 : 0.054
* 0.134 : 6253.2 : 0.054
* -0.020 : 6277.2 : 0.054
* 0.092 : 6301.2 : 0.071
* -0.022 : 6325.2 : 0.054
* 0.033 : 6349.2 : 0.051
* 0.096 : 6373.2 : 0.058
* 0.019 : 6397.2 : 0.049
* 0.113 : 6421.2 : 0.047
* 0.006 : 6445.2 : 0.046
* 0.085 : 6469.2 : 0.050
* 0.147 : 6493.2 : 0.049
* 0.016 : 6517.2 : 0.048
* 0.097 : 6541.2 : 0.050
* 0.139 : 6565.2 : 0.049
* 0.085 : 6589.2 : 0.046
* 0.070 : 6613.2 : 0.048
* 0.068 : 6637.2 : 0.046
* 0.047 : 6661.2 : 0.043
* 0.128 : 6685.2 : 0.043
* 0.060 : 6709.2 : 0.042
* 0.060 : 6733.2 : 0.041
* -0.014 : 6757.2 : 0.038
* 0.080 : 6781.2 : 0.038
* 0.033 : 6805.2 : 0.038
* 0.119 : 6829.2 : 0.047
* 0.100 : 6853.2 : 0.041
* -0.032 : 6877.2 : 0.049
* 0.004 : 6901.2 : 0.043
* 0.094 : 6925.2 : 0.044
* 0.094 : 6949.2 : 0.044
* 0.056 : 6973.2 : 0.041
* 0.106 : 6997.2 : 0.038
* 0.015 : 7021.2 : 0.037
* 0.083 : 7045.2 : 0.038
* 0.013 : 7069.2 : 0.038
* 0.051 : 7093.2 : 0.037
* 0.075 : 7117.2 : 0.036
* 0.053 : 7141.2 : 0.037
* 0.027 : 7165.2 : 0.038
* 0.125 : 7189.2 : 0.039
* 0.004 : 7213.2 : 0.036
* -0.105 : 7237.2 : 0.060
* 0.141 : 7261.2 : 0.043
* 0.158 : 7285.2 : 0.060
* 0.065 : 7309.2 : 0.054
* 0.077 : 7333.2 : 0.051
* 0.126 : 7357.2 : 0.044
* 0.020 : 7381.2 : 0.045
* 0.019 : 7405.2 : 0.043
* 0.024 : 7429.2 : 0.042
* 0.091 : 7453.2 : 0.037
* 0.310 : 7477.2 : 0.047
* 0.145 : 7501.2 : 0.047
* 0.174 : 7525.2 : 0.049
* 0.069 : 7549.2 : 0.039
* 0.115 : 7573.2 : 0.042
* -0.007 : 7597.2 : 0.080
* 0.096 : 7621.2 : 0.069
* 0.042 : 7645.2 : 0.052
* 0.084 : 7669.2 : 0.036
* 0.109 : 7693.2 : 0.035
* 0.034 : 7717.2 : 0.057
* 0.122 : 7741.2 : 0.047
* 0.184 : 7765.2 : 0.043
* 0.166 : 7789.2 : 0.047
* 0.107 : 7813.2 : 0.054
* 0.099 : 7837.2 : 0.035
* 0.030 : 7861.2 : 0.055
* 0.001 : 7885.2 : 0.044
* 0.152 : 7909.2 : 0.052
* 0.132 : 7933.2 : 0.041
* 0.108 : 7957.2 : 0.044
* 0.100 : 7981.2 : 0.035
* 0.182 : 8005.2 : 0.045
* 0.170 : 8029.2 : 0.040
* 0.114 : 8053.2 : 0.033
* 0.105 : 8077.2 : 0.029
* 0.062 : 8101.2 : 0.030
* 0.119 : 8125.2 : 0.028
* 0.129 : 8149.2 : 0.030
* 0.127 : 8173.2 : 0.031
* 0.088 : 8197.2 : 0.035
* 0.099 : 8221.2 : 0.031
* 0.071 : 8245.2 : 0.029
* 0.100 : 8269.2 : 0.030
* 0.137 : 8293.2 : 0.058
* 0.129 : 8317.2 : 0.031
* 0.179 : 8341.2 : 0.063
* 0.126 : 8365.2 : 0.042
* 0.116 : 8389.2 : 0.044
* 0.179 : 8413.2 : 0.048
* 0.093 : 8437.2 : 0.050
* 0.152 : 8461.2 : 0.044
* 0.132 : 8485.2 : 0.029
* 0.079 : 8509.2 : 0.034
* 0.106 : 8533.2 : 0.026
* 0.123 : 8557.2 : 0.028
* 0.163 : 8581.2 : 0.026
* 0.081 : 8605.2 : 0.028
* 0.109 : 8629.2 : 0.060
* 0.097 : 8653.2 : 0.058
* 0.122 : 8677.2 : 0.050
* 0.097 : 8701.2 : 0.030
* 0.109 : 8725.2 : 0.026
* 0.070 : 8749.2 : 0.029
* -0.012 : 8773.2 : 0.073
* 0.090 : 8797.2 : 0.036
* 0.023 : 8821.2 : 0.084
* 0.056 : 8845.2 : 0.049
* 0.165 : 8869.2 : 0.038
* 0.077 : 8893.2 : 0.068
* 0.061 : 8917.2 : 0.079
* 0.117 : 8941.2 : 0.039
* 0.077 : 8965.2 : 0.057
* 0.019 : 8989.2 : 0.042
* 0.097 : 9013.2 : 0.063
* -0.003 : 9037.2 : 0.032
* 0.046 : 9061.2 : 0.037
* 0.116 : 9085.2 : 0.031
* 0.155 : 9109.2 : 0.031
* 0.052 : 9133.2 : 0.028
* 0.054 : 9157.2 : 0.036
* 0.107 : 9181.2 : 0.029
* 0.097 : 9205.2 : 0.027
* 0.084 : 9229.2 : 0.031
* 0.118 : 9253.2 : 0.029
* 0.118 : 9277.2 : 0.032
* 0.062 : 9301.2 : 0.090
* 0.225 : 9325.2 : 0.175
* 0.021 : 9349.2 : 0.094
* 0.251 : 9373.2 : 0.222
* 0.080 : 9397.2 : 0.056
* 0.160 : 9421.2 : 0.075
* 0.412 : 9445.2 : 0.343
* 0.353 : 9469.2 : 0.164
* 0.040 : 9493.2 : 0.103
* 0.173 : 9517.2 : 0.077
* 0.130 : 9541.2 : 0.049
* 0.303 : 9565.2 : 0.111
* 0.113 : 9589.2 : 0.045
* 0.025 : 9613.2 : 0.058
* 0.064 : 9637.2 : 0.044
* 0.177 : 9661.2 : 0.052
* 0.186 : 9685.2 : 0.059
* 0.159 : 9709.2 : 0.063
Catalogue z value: 1.008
